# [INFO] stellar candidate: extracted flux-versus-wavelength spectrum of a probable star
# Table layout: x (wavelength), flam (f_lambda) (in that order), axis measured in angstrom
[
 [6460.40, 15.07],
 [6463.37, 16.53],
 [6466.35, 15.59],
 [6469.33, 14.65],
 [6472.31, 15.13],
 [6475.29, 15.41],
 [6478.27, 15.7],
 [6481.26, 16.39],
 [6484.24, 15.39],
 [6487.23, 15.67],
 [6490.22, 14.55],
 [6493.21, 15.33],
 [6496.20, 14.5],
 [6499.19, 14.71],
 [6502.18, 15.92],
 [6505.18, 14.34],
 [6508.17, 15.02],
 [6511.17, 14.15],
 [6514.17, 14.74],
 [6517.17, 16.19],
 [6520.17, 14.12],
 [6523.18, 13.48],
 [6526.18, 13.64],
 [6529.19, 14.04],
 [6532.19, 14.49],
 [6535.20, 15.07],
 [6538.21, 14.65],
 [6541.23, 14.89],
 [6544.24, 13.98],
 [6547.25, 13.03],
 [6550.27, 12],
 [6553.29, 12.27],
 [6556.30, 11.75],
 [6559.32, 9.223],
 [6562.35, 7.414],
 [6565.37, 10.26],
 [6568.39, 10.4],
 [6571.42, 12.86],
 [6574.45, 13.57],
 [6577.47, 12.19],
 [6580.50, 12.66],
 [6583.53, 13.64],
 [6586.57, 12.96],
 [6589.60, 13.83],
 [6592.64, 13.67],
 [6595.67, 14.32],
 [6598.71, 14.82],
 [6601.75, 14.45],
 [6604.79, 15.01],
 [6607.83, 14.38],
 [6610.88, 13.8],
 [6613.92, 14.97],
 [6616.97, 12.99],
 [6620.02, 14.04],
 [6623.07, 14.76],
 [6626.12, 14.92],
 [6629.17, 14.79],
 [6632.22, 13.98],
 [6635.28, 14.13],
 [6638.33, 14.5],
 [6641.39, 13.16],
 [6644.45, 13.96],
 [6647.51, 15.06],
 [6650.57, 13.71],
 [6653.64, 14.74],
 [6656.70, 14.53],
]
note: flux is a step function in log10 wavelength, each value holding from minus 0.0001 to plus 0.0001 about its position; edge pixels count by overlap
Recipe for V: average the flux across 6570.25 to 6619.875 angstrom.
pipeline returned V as 13.8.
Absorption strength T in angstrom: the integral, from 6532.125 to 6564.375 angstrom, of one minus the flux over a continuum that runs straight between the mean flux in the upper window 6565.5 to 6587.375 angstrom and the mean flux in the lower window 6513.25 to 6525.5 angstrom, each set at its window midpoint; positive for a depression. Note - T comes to 2.5 angstrom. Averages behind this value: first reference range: 14.6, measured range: 12.5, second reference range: 12.5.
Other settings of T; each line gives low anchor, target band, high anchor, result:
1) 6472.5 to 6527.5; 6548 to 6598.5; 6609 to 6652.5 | 8.3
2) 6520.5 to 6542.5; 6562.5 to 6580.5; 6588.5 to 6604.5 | 3.4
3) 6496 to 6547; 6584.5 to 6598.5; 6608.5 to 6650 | 0.5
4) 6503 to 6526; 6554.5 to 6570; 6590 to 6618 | 4.9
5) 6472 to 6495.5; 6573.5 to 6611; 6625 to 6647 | 2.0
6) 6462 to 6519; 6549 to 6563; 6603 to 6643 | 3.9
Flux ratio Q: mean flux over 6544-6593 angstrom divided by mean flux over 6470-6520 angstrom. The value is 0.79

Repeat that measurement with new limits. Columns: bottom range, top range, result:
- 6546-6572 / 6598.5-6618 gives 1.31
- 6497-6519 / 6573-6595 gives 0.89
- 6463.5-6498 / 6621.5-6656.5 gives 0.94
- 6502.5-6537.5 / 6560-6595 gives 0.83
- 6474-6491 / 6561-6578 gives 0.71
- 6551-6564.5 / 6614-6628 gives 1.39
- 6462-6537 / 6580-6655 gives 0.94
